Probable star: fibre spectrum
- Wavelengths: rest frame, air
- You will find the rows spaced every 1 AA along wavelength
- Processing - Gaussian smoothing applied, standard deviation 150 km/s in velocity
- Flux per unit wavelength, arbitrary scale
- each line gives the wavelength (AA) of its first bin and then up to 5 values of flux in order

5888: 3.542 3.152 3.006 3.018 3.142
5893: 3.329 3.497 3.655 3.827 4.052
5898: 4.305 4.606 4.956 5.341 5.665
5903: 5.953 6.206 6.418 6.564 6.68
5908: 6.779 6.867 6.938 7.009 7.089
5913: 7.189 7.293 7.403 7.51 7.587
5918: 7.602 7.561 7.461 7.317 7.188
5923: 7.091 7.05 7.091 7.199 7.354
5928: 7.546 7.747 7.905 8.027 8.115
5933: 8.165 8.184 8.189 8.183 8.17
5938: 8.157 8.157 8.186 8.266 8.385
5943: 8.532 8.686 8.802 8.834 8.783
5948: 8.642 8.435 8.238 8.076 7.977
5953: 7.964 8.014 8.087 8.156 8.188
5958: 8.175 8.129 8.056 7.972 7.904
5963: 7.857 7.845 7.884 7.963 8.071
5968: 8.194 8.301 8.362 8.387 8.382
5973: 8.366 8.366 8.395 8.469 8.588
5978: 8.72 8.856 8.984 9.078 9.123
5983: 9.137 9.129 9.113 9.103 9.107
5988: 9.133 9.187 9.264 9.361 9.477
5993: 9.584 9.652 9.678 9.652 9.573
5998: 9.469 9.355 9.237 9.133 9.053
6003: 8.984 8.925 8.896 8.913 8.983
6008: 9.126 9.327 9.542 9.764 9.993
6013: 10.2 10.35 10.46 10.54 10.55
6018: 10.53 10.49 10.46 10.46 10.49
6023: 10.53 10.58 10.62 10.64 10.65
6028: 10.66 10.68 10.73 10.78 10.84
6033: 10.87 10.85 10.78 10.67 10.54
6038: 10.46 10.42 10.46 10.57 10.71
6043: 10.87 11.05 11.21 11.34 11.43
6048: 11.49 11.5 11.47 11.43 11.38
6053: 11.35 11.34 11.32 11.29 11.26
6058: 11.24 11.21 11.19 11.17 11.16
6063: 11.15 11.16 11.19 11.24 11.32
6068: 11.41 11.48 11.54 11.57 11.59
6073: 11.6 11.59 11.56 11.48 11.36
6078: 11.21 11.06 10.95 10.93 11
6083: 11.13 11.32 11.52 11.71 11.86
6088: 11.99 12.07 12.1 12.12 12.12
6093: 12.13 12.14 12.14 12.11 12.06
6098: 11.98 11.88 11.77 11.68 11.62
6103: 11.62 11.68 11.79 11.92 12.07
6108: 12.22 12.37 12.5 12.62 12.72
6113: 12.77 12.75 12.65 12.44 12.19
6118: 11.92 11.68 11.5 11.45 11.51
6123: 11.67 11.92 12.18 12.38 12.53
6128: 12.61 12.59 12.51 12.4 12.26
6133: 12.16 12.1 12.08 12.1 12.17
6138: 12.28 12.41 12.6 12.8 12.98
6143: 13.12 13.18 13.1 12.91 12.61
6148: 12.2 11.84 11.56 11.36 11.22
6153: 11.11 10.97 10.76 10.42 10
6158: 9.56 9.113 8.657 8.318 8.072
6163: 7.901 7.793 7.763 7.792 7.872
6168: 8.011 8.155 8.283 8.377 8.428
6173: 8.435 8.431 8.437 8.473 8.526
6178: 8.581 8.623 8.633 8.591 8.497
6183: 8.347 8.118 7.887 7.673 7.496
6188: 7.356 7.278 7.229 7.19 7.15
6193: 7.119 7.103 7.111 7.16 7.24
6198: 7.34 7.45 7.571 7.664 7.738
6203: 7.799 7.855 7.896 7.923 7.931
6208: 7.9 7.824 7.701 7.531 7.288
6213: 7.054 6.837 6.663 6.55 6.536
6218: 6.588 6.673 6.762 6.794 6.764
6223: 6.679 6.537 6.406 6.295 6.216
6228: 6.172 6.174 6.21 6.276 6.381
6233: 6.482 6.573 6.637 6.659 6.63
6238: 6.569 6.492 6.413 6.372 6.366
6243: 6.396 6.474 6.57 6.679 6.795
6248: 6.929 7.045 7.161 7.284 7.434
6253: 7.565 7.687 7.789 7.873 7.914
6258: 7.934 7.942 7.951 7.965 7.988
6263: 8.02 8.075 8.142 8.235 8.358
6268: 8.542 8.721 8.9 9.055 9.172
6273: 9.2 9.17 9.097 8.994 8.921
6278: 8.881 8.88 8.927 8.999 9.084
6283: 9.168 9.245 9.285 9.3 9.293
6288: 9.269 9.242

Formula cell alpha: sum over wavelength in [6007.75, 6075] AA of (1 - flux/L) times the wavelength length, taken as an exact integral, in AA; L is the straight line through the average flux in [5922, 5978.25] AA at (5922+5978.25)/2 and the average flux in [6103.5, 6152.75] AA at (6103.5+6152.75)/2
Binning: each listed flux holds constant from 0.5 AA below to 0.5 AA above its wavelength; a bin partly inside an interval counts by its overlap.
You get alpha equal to -4.2 AA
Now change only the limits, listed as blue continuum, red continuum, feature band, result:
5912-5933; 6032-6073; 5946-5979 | 1.4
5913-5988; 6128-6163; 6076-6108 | -3.3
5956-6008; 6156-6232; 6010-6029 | -4.1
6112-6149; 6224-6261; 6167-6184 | 2.9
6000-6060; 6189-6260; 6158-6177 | -0.5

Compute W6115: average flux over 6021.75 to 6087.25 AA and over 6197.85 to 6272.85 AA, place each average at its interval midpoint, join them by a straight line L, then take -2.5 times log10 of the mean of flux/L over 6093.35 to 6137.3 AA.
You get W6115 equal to -0.230 mag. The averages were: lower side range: 11.1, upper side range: 7.26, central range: 12.1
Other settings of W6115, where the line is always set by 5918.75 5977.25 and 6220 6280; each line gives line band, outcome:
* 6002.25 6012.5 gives -0.16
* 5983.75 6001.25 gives -0.17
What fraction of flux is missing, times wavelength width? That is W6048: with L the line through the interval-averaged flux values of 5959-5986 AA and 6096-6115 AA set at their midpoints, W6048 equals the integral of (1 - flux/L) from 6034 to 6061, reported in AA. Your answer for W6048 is -1.4 AA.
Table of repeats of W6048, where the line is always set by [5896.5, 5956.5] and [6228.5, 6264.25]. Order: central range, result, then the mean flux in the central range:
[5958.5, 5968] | -0.80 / 7.98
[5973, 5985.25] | -2.45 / 8.81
